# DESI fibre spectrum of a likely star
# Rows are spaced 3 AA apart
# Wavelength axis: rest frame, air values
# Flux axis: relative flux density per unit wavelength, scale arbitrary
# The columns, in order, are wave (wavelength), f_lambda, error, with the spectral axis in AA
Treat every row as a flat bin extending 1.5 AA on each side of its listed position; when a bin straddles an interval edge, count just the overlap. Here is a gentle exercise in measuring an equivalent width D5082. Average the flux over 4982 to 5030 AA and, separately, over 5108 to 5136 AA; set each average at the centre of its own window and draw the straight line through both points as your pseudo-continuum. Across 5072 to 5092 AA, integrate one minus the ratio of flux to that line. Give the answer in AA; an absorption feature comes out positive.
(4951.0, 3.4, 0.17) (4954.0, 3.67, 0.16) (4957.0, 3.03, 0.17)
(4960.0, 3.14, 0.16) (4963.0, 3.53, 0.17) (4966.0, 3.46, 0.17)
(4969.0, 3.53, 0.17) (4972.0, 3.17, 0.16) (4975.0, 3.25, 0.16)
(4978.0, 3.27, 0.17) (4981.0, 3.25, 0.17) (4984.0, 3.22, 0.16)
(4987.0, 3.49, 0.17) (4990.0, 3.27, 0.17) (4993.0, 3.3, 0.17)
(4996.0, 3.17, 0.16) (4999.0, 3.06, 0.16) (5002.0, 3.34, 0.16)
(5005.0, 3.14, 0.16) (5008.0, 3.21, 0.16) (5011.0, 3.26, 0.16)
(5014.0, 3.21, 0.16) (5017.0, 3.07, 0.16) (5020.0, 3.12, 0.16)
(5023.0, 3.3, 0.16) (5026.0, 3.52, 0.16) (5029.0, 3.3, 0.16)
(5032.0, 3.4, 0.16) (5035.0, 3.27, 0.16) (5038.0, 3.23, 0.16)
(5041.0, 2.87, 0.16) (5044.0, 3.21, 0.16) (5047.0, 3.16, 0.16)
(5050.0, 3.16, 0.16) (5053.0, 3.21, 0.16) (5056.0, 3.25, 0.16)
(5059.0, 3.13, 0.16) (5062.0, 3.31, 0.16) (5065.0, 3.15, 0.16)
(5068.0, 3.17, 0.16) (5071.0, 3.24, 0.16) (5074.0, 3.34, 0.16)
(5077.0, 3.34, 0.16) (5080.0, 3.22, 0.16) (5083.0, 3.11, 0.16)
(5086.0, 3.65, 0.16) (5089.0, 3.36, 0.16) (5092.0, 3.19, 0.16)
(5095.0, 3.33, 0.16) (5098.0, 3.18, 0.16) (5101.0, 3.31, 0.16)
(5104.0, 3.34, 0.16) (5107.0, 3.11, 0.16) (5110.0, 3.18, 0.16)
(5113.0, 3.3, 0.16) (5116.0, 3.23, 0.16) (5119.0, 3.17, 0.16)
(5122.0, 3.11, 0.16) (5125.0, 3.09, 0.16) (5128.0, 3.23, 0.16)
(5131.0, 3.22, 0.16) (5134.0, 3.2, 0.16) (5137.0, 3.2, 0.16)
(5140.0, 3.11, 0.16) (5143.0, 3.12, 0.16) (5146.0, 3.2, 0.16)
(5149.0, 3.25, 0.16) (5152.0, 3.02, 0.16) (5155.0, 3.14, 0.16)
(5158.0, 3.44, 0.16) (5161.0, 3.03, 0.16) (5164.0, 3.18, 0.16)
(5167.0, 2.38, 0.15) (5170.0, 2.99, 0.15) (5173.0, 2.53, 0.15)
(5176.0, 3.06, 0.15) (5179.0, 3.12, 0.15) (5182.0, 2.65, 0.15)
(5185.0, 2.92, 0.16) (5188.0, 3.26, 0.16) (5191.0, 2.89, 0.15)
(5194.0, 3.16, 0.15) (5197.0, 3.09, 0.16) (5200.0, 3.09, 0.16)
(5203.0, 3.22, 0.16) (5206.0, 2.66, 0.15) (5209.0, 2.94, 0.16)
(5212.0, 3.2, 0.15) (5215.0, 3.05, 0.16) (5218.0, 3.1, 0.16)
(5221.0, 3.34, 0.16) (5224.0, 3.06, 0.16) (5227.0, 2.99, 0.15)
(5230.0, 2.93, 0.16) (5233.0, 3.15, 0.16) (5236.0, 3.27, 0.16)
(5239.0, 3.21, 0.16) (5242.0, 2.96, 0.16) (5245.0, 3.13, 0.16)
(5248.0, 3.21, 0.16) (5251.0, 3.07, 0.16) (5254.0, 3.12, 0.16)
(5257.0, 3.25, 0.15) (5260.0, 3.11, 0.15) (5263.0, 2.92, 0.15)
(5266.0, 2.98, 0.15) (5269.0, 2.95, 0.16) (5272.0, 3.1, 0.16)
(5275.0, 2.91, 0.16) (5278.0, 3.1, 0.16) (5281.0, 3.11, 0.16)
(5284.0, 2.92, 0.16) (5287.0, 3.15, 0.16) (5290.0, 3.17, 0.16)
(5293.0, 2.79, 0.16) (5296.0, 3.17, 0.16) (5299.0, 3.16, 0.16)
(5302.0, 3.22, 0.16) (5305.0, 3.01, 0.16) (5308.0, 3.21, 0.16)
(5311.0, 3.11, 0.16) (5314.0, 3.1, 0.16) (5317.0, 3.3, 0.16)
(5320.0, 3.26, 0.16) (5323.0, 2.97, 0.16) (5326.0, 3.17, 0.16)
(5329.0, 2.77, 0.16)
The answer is -0.70 AA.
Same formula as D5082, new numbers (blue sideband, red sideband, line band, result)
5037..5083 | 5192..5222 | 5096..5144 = -0.7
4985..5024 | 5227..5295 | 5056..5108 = -1.4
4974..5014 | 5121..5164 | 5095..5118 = -0.4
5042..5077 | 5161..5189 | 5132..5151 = -1.2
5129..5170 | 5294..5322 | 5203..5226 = 0.5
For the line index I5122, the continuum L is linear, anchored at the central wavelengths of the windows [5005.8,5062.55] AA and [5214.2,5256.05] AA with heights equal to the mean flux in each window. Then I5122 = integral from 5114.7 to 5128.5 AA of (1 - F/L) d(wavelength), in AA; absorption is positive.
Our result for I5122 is 0.06 AA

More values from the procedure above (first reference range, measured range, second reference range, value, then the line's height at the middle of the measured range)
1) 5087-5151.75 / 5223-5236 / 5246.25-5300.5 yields 0.20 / 3.11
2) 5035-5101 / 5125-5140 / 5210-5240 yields -0.01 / 3.19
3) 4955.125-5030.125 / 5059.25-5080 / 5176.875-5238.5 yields -0.37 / 3.19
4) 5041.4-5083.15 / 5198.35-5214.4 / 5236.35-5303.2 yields 0.49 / 3.12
